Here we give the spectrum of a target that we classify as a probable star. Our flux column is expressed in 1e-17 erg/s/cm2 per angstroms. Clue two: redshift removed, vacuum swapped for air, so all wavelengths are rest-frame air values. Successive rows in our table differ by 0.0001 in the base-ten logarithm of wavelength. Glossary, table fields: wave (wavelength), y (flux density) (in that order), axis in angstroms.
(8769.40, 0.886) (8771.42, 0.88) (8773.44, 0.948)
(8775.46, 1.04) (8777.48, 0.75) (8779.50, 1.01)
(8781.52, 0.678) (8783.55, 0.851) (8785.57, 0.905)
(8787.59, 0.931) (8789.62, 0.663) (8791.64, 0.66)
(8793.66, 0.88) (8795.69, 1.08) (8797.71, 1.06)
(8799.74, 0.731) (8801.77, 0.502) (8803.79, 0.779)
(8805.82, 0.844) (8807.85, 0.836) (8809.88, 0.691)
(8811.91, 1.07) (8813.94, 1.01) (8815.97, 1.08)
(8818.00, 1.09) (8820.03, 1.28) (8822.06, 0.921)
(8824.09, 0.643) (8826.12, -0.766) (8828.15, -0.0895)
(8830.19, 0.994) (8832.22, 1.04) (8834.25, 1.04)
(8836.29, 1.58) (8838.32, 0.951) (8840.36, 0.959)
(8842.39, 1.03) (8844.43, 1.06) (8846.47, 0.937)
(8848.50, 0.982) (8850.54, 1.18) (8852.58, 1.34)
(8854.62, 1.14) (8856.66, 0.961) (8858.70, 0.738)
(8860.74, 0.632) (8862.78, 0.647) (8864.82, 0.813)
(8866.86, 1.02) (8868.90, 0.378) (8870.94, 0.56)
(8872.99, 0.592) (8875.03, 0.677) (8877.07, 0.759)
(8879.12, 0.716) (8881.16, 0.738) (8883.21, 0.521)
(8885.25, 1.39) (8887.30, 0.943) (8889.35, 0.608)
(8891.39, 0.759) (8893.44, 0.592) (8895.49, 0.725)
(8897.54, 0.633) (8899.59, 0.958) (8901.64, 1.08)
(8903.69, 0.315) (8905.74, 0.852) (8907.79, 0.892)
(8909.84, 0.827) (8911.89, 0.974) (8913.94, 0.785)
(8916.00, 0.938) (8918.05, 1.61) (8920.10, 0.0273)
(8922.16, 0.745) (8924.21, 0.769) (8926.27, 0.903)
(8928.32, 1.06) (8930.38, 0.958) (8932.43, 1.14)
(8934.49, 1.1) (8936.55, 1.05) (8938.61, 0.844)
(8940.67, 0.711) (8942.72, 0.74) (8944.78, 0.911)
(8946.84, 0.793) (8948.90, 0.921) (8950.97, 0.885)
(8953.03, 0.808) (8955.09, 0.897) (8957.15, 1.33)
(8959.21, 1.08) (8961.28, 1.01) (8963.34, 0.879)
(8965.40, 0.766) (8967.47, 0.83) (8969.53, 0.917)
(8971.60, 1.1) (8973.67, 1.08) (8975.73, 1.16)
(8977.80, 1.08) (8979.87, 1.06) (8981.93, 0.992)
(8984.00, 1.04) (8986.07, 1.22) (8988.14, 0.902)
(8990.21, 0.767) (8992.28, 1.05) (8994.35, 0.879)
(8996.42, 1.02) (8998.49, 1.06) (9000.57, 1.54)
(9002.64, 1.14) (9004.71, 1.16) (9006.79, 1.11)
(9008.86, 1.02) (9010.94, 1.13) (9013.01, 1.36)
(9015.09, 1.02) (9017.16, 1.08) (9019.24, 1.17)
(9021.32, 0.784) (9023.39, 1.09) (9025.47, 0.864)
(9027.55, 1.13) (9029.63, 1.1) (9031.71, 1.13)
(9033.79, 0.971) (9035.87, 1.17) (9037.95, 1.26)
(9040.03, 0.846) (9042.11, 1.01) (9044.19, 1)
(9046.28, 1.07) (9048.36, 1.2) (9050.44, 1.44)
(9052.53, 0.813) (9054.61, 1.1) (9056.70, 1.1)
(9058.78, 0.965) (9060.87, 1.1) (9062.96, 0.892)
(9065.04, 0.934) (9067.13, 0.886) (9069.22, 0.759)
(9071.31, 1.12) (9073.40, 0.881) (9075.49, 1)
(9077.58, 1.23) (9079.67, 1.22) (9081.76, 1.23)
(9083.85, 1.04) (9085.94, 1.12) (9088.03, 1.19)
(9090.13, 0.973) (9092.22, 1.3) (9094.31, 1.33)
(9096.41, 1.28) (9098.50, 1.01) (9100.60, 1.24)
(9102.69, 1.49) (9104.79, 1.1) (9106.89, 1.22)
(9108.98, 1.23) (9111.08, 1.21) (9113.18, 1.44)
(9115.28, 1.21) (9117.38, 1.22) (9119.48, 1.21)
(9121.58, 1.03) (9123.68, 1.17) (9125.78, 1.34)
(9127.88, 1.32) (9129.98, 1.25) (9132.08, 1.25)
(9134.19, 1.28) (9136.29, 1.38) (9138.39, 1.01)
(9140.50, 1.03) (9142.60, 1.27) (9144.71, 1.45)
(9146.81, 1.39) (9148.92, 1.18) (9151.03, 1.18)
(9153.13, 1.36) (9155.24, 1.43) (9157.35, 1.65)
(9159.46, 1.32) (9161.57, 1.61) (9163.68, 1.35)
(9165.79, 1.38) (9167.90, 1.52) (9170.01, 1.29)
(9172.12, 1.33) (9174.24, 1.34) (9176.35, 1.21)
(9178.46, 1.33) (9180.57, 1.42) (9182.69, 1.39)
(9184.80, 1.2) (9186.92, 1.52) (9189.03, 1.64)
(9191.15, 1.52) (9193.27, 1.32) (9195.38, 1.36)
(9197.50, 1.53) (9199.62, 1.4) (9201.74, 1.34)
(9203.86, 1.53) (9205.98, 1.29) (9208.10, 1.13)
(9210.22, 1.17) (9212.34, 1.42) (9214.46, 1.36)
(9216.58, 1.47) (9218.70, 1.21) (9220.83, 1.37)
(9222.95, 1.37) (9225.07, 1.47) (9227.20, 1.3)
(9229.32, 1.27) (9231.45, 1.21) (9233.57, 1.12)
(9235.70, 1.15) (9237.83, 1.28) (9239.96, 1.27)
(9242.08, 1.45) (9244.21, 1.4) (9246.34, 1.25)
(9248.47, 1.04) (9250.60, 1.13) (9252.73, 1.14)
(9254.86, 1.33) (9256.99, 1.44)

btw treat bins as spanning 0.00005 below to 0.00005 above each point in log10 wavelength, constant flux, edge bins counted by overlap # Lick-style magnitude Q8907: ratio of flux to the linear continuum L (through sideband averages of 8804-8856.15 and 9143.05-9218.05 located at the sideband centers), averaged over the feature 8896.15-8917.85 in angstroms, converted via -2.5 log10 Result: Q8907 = 0.19 mag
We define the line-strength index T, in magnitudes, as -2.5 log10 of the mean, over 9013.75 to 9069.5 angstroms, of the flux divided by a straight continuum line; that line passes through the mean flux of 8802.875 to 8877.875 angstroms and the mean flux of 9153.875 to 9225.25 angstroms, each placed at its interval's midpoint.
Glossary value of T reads 0.12 mag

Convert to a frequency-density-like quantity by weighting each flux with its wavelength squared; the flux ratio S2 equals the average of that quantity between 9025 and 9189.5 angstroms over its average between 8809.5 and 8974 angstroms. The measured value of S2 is 1.46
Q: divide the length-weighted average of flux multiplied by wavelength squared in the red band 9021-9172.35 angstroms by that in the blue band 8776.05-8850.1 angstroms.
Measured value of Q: 1.47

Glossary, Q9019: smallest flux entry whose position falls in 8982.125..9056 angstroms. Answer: 0.767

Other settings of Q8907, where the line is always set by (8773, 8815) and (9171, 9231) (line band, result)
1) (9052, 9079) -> 0.20 mag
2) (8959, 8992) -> 0.09 mag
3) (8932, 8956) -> 0.16 mag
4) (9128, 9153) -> 0.03 mag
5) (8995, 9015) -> -0.04 mag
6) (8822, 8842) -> 0.23 mag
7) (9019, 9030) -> 0.14 mag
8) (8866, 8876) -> 0.43 mag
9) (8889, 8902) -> 0.28 mag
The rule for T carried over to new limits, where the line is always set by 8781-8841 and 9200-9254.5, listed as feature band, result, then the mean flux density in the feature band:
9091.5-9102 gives -0.09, 1.24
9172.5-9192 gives -0.13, 1.39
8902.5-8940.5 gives 0.09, 0.874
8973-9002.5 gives -0.04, 1.06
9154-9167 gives -0.20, 1.46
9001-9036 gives -0.03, 1.09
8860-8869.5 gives 0.24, 0.714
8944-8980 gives 0.03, 0.971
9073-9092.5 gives 0.01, 1.12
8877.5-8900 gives 0.18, 0.775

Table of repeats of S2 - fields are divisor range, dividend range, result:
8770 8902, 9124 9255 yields 1.71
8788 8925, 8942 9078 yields 1.29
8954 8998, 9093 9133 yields 1.27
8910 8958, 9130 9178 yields 1.54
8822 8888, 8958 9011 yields 1.31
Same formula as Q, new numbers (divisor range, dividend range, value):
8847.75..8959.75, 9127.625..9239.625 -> 1.67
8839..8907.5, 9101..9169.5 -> 1.66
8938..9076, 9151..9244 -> 1.39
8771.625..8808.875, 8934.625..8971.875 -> 1.13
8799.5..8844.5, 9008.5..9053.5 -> 1.35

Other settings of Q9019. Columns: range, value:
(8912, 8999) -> 0.0273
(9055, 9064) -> 0.892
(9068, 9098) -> 0.759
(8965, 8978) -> 0.766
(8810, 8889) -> -0.766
